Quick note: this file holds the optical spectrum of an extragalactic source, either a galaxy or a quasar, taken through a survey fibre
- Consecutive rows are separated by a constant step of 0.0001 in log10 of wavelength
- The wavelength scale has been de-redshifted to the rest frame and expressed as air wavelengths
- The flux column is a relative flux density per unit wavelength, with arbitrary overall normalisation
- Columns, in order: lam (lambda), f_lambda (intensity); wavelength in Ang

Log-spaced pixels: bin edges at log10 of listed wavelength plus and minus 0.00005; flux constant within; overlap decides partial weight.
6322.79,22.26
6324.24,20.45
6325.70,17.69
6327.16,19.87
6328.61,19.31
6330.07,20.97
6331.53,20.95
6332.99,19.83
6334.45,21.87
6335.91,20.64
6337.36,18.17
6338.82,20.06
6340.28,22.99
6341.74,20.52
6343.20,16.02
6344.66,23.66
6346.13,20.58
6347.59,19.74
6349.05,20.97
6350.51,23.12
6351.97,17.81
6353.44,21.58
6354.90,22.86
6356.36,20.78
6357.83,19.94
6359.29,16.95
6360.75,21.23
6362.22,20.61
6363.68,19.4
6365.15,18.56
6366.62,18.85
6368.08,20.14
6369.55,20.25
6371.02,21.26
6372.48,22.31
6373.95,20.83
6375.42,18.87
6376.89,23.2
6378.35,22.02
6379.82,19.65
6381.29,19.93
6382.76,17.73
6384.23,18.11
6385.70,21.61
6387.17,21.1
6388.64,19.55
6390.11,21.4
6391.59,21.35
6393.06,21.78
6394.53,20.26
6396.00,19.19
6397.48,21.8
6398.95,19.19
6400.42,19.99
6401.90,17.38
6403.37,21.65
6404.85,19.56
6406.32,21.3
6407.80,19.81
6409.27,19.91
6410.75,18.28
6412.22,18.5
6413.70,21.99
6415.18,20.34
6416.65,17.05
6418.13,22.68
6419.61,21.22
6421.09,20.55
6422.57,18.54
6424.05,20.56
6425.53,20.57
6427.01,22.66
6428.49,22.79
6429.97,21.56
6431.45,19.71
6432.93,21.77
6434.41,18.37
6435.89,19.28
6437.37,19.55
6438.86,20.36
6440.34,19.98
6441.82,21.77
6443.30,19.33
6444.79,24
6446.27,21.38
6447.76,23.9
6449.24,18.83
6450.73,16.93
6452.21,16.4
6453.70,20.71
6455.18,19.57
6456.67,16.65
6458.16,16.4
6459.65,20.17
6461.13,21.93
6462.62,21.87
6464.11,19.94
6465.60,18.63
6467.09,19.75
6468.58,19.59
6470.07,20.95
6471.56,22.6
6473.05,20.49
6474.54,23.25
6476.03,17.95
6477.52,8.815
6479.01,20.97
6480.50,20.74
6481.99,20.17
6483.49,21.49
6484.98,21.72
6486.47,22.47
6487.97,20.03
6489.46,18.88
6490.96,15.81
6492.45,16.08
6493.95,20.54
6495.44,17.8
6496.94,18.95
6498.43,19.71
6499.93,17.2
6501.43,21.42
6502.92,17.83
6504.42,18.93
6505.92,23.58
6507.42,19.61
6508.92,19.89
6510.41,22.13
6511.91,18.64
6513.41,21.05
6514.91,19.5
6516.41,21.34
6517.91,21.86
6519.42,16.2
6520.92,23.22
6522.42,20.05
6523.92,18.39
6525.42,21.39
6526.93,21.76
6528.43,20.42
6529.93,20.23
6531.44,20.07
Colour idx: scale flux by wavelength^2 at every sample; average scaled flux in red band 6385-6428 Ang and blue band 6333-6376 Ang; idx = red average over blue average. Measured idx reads 1.02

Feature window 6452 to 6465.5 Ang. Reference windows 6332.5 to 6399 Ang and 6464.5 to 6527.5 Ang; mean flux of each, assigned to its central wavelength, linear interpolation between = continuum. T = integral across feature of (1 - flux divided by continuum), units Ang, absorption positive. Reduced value 0.4 Ang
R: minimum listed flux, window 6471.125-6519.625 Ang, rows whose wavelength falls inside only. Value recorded 8.815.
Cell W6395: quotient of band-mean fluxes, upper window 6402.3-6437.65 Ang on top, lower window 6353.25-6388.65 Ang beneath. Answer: 1.00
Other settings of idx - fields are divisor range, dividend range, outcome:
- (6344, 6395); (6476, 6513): 0.98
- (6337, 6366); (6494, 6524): 1.03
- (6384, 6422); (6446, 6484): 0.99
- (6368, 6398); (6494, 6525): 1.01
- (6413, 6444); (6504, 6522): 1.03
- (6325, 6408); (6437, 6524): 1.01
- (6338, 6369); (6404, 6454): 1.02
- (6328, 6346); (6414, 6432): 1.04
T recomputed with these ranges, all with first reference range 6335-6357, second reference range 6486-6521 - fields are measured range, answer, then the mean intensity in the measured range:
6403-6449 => -1.1 Ang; 20.6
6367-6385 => 0.1 Ang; 20.3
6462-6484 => 0.0 Ang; 19.8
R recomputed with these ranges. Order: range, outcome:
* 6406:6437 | 17.05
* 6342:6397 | 16.02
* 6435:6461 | 16.4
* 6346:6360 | 16.95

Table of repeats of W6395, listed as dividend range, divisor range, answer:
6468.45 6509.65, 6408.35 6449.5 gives 0.95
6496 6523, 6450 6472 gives 1.03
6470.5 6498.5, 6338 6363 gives 0.94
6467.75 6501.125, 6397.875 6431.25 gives 0.96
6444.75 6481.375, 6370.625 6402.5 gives 0.96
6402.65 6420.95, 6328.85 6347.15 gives 0.99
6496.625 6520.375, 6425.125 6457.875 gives 0.98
